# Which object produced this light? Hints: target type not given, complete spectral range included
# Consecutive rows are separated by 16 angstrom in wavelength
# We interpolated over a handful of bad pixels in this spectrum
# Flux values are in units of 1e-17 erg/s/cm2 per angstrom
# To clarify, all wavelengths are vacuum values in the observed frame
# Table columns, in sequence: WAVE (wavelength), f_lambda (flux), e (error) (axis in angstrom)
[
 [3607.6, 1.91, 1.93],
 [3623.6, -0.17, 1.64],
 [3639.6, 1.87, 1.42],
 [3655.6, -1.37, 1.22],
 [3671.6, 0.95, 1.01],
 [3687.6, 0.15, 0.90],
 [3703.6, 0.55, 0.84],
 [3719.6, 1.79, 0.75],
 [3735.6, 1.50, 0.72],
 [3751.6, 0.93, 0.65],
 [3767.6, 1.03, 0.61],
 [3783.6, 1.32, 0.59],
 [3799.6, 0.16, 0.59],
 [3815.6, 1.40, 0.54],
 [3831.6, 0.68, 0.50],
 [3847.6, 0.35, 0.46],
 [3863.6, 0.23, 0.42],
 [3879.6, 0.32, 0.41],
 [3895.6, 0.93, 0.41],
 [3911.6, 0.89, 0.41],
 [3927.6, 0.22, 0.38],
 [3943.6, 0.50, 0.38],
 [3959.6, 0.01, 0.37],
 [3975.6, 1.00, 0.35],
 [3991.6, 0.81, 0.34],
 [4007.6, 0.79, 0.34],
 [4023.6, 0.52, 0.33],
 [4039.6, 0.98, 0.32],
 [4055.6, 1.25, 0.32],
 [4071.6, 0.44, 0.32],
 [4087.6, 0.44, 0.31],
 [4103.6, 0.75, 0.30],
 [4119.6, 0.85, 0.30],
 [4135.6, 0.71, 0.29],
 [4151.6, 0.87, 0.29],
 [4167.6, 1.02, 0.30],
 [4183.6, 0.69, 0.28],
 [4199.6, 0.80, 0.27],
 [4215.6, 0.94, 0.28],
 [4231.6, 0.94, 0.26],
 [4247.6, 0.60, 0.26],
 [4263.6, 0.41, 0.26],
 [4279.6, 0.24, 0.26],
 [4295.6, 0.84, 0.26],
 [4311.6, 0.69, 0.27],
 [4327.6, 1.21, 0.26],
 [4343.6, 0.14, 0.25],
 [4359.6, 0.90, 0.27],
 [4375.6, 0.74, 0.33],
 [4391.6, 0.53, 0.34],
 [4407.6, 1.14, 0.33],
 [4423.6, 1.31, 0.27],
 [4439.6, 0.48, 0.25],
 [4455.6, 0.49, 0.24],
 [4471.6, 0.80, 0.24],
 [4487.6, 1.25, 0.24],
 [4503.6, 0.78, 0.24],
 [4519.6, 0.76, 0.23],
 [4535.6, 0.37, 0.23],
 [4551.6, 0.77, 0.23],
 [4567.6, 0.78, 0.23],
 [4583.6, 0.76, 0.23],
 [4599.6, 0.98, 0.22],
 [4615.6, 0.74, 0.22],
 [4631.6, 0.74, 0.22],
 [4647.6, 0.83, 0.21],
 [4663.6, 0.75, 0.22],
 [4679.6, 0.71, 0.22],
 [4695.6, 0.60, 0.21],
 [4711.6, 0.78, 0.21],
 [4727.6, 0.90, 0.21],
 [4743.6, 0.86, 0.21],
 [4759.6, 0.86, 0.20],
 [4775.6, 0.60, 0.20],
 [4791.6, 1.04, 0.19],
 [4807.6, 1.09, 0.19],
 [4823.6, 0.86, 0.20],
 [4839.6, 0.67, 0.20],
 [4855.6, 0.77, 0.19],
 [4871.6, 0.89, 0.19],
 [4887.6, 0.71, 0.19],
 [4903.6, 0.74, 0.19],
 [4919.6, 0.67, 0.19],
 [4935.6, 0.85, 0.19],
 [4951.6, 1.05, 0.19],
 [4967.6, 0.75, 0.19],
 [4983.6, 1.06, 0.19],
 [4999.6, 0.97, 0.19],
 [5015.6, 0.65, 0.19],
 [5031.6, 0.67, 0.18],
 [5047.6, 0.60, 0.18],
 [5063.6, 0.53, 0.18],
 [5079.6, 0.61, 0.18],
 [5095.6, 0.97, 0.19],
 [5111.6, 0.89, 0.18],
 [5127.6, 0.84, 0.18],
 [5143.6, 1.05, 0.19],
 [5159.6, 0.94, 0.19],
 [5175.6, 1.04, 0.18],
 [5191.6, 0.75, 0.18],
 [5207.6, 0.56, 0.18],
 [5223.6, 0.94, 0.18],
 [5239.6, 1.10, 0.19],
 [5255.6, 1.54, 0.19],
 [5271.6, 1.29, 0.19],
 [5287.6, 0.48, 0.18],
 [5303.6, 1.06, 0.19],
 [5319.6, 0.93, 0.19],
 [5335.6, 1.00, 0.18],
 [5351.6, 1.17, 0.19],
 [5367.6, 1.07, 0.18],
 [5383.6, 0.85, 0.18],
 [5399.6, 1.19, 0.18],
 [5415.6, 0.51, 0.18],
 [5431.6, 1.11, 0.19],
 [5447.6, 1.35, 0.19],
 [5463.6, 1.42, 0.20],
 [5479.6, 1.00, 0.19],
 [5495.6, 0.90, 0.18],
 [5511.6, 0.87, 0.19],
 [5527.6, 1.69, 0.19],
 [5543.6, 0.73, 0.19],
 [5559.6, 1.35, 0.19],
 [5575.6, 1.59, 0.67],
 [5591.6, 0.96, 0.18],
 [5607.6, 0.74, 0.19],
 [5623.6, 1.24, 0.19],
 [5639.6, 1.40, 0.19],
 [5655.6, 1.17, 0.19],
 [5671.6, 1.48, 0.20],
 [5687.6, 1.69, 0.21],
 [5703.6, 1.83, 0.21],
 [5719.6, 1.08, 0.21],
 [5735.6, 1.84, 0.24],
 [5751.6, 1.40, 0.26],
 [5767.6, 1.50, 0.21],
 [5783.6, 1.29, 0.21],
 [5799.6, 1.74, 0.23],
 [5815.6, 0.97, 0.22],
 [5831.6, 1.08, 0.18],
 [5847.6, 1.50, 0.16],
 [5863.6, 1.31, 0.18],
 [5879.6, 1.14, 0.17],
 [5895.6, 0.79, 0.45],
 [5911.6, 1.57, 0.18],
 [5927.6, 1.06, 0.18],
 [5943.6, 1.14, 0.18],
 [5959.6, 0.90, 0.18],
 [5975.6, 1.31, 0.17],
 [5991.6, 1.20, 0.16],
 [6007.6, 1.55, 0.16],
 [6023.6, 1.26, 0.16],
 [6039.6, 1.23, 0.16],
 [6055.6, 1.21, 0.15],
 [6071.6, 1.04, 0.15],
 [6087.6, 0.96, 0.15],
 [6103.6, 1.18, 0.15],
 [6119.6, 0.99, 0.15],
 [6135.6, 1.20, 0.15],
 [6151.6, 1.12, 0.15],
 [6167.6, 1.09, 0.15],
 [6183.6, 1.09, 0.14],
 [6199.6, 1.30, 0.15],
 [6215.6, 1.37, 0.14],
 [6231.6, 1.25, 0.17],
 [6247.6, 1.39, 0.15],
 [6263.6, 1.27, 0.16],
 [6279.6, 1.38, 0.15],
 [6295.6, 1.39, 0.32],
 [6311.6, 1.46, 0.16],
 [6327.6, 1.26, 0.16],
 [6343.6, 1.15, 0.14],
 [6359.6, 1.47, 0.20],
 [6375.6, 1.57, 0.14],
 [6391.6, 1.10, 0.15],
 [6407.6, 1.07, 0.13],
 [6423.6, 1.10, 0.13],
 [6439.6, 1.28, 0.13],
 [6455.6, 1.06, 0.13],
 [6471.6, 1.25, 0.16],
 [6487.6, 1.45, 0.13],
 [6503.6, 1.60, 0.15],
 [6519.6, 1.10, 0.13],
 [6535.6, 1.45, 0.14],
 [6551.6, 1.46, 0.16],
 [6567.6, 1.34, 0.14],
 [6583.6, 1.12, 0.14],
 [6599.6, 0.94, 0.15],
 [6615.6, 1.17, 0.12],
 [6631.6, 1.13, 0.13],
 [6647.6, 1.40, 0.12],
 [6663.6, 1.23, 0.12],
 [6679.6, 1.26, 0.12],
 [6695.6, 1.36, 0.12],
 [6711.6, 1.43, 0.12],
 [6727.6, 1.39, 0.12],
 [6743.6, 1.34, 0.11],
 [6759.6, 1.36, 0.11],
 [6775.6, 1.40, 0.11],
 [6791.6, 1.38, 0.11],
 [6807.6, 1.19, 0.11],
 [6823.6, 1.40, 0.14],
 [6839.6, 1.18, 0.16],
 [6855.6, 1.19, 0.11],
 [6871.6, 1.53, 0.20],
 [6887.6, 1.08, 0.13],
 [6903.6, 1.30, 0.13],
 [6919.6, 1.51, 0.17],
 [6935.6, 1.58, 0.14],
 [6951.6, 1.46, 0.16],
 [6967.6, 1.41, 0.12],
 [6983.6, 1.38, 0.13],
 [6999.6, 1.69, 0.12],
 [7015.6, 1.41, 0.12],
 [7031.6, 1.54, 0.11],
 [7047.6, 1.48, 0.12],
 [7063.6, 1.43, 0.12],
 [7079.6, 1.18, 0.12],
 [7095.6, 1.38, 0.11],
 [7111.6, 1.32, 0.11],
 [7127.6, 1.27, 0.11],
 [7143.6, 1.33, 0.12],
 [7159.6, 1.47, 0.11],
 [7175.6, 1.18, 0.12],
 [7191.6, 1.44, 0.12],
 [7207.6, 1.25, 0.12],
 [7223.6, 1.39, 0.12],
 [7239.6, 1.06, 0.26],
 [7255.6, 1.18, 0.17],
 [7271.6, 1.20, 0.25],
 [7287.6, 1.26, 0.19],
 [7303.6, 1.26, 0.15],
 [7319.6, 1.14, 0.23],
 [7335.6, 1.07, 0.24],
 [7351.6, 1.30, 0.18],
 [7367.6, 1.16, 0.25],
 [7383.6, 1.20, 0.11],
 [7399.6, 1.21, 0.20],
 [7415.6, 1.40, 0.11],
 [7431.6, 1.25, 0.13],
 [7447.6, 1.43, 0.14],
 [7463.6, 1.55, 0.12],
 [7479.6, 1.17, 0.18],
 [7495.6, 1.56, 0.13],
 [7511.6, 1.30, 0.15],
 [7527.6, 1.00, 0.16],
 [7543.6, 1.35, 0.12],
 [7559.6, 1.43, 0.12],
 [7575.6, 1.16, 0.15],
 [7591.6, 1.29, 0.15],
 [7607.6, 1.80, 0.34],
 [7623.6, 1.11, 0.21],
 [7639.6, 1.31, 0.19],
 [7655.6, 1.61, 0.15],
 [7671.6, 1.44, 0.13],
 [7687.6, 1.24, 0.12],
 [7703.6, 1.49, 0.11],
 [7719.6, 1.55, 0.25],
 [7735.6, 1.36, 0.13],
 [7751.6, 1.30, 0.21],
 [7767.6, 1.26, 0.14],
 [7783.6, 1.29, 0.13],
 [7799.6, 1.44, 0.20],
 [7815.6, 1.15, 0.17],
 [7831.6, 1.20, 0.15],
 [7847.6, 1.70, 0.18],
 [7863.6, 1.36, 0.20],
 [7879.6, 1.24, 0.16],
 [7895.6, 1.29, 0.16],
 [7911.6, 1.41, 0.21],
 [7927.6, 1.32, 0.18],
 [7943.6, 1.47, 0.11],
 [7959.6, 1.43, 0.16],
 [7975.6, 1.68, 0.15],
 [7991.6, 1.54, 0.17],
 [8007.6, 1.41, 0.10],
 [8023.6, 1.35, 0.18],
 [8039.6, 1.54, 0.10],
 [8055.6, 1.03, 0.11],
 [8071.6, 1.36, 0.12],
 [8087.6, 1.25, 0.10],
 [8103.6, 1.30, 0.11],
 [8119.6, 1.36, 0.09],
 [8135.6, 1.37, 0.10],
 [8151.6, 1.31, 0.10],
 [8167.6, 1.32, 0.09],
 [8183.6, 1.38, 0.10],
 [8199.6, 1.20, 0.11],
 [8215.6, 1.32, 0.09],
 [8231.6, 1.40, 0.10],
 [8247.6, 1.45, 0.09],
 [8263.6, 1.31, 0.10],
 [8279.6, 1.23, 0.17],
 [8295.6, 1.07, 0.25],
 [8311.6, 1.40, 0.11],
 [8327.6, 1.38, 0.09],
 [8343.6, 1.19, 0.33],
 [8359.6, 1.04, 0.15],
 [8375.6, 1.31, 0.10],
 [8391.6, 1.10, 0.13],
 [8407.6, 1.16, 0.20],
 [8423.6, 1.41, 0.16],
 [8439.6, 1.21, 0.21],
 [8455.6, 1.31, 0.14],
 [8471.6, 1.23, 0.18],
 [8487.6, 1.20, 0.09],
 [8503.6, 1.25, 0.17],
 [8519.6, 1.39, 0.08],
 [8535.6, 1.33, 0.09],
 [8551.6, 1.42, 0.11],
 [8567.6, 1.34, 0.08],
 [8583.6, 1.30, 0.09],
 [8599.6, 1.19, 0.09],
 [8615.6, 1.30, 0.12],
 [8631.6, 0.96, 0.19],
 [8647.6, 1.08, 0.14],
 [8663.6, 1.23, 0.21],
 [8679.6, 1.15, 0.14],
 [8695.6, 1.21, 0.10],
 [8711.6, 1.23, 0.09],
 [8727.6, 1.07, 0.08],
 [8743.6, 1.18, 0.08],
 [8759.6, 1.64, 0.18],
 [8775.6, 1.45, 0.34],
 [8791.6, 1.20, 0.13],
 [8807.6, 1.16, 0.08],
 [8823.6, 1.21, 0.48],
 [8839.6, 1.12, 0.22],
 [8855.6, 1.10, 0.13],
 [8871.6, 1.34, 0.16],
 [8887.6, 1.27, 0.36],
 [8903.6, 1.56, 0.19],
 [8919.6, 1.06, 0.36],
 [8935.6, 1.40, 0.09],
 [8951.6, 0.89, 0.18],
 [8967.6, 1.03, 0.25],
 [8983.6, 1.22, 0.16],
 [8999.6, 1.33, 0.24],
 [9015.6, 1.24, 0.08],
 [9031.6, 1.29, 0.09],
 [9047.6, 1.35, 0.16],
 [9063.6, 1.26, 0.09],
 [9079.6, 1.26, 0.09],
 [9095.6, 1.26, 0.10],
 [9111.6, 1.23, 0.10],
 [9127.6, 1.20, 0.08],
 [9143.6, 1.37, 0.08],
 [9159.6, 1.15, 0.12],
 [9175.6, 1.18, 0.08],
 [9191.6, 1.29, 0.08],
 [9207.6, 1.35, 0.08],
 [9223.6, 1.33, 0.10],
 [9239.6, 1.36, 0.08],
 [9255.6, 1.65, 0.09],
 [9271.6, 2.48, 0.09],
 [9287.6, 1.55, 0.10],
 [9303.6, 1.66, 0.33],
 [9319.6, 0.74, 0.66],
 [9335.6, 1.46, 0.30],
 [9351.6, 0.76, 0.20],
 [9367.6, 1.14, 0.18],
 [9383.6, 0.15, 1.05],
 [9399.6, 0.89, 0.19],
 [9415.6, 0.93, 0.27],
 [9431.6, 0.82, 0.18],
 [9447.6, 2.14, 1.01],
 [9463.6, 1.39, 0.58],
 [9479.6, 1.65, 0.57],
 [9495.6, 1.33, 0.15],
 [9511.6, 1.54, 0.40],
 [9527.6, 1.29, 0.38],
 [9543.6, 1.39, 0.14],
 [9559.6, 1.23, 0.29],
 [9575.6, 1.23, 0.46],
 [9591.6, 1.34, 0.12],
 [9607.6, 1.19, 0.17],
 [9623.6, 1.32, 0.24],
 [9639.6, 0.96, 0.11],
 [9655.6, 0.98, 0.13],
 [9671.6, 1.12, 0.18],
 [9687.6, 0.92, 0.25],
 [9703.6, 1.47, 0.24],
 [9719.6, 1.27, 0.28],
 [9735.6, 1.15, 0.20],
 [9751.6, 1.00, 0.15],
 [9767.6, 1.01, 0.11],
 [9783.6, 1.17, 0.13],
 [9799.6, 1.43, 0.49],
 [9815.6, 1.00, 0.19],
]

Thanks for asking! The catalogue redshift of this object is 0.412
